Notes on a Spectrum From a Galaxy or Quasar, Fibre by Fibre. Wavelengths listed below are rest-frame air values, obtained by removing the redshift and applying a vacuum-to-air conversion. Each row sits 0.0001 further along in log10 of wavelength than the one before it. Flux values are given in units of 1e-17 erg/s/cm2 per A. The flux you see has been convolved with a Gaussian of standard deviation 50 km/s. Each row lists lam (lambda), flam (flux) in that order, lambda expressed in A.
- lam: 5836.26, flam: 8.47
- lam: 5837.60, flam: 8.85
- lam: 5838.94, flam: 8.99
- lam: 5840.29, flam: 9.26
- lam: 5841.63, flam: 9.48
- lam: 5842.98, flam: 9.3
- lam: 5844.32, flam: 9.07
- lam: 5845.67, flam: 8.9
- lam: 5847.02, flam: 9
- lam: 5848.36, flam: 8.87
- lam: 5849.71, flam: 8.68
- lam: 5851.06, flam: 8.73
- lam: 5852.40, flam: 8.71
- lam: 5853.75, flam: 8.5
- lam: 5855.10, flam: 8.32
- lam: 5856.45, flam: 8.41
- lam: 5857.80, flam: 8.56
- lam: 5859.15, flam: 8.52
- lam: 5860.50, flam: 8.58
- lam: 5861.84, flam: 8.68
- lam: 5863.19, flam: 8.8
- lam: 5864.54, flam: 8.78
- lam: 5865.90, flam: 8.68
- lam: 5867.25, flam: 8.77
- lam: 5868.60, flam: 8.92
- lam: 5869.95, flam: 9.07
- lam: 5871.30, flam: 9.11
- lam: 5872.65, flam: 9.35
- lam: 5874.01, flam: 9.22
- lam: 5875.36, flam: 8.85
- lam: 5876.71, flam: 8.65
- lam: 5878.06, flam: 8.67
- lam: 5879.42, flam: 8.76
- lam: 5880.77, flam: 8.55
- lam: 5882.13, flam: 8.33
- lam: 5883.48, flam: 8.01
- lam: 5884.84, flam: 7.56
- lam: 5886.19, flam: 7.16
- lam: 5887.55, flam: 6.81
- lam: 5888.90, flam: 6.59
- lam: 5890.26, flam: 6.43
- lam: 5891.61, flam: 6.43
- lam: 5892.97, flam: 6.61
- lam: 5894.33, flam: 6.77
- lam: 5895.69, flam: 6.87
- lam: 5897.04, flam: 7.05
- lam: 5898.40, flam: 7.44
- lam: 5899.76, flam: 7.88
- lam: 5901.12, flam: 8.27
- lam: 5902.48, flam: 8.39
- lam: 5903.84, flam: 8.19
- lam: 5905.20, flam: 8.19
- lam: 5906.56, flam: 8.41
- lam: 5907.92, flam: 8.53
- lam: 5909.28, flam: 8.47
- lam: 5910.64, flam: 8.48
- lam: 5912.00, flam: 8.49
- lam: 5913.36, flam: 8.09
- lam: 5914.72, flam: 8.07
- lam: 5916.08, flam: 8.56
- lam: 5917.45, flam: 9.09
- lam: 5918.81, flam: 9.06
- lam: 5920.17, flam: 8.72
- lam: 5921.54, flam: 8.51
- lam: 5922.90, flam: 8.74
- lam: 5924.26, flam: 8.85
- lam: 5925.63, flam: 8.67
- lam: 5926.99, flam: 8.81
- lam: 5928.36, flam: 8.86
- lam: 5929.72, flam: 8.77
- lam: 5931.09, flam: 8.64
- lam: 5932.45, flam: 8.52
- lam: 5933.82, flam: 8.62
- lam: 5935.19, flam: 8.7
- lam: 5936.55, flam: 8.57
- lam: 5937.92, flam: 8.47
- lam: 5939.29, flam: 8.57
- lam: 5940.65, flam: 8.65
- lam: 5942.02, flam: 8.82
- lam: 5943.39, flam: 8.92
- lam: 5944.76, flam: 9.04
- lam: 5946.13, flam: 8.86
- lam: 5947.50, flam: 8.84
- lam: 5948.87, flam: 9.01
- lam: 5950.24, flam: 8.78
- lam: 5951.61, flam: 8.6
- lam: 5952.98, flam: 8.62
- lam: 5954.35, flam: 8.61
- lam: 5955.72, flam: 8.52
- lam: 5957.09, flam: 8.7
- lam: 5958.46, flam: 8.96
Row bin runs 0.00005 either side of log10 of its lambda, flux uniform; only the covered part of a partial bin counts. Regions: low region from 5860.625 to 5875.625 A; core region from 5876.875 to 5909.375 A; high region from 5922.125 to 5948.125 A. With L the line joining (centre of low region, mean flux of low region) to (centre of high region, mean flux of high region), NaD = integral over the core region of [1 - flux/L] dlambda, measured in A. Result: 4.29 A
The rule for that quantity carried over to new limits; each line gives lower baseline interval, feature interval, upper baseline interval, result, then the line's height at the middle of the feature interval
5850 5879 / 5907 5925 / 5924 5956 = 0.3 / 8.73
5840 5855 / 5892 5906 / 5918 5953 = 2.0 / 8.82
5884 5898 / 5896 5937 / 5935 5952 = -3.5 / 7.78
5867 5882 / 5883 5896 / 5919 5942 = 2.8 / 8.83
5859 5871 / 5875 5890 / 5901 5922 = 1.3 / 8.67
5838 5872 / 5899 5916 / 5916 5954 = 0.9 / 8.77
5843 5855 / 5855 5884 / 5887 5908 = -1.8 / 8.22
